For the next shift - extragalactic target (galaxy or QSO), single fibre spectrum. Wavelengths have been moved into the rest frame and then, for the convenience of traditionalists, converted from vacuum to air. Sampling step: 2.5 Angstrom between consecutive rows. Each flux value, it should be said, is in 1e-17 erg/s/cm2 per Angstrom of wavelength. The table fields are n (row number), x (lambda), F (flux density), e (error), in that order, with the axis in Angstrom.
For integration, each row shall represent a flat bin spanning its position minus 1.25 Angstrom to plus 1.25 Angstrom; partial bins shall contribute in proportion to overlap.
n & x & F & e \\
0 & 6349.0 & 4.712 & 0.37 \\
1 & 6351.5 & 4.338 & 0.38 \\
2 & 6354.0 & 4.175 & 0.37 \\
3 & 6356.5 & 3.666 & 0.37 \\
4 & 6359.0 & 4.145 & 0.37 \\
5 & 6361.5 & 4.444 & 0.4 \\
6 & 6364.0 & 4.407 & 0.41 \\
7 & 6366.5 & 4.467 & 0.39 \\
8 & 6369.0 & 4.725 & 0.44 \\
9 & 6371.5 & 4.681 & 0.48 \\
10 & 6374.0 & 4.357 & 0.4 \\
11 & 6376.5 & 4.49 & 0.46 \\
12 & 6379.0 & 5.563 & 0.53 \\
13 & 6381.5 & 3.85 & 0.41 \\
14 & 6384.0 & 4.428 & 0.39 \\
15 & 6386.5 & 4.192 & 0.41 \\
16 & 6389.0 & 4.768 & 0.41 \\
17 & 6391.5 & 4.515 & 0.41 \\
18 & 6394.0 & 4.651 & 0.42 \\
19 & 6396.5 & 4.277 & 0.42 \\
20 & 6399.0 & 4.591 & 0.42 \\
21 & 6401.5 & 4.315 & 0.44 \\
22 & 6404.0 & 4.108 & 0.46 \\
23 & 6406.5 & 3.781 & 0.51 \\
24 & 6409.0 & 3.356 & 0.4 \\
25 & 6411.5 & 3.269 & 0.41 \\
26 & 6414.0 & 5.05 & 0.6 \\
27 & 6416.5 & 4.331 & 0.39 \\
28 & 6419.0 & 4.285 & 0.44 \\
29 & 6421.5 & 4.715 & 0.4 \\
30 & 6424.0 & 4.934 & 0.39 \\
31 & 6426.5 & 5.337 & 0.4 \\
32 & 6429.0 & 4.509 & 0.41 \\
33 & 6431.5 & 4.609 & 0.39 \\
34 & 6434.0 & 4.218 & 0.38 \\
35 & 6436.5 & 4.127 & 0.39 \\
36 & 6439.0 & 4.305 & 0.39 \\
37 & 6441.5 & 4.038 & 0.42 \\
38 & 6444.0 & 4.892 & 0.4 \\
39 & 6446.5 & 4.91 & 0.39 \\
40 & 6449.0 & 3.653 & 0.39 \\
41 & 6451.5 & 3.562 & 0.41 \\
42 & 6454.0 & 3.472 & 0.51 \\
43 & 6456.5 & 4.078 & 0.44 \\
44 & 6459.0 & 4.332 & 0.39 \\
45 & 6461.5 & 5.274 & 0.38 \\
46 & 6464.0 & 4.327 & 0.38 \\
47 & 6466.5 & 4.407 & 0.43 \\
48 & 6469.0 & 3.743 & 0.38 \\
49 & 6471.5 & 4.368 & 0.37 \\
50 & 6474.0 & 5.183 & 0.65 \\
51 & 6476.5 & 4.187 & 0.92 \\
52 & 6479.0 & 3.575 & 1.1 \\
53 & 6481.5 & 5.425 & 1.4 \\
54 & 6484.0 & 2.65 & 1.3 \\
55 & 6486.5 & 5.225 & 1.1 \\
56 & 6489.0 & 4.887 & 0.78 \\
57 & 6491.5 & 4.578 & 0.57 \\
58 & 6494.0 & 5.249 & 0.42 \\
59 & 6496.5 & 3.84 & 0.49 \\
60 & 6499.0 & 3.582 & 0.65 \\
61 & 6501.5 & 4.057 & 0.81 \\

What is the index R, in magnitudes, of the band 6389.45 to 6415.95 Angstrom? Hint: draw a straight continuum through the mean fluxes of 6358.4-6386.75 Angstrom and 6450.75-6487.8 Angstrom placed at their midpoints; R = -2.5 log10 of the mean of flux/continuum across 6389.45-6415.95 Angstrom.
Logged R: 0.05 mag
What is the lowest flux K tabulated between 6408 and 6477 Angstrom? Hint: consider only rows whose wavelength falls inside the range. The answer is 3.269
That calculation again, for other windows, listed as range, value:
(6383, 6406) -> 4.108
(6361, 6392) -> 3.85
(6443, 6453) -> 3.562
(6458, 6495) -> 2.65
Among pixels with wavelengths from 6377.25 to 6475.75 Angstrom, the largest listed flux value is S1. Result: 5.563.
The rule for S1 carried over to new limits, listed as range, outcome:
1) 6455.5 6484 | 5.425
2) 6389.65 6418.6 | 5.05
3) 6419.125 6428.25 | 5.337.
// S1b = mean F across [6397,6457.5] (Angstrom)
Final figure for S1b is 4.27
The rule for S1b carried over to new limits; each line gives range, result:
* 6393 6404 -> 4.41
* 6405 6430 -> 4.35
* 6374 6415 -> 4.32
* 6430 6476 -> 4.3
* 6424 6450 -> 4.49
